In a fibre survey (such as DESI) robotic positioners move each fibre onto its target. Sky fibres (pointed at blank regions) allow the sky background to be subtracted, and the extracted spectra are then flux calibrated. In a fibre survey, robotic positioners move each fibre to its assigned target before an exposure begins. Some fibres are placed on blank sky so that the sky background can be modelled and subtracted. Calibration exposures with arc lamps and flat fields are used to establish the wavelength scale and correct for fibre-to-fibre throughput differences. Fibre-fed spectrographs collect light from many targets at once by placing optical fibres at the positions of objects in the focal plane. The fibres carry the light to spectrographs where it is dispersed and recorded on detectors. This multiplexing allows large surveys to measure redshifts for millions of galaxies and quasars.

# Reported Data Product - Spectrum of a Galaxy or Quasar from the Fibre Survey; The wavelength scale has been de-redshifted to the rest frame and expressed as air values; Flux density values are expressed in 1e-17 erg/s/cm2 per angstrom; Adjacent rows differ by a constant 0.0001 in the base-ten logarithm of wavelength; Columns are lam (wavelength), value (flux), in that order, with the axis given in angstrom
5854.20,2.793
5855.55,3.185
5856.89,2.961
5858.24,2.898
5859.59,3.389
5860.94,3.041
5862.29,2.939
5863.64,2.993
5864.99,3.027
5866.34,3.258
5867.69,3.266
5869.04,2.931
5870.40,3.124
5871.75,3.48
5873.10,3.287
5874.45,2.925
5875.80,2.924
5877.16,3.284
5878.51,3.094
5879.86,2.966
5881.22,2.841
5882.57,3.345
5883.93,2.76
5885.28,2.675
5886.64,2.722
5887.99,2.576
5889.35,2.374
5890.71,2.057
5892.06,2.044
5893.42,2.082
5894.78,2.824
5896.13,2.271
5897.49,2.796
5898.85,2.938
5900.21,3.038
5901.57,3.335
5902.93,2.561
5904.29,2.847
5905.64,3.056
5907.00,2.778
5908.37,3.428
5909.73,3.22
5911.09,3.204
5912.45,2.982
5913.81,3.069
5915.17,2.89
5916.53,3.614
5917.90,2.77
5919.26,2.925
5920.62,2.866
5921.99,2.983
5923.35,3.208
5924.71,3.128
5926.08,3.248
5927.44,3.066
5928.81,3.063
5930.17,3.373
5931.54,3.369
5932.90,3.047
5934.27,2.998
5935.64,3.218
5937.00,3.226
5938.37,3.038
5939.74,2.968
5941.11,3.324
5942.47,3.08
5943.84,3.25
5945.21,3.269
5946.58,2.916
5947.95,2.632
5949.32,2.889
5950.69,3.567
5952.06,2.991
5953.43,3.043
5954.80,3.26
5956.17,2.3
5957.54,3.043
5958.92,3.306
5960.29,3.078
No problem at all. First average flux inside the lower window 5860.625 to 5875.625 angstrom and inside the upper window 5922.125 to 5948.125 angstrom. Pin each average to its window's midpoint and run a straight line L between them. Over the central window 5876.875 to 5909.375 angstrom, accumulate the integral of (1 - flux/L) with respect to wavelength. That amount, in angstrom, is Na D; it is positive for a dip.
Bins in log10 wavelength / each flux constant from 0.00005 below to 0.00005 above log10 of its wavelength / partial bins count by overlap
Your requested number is 3.6 angstrom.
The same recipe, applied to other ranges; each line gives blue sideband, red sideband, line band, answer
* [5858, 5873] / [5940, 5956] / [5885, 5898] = 2.9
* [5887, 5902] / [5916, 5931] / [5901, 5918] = -1.3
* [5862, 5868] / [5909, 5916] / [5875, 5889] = 0.9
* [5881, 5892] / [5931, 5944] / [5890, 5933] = -0.8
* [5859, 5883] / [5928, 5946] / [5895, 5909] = 1.1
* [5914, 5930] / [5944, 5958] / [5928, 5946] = -0.8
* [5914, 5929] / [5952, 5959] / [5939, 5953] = -0.4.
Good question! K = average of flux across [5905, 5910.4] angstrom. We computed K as 3.12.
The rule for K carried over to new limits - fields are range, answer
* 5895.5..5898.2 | 2.54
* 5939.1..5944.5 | 3.16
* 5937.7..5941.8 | 3.11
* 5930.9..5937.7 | 3.17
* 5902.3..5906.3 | 2.83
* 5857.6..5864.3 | 3.05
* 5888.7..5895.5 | 2.28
